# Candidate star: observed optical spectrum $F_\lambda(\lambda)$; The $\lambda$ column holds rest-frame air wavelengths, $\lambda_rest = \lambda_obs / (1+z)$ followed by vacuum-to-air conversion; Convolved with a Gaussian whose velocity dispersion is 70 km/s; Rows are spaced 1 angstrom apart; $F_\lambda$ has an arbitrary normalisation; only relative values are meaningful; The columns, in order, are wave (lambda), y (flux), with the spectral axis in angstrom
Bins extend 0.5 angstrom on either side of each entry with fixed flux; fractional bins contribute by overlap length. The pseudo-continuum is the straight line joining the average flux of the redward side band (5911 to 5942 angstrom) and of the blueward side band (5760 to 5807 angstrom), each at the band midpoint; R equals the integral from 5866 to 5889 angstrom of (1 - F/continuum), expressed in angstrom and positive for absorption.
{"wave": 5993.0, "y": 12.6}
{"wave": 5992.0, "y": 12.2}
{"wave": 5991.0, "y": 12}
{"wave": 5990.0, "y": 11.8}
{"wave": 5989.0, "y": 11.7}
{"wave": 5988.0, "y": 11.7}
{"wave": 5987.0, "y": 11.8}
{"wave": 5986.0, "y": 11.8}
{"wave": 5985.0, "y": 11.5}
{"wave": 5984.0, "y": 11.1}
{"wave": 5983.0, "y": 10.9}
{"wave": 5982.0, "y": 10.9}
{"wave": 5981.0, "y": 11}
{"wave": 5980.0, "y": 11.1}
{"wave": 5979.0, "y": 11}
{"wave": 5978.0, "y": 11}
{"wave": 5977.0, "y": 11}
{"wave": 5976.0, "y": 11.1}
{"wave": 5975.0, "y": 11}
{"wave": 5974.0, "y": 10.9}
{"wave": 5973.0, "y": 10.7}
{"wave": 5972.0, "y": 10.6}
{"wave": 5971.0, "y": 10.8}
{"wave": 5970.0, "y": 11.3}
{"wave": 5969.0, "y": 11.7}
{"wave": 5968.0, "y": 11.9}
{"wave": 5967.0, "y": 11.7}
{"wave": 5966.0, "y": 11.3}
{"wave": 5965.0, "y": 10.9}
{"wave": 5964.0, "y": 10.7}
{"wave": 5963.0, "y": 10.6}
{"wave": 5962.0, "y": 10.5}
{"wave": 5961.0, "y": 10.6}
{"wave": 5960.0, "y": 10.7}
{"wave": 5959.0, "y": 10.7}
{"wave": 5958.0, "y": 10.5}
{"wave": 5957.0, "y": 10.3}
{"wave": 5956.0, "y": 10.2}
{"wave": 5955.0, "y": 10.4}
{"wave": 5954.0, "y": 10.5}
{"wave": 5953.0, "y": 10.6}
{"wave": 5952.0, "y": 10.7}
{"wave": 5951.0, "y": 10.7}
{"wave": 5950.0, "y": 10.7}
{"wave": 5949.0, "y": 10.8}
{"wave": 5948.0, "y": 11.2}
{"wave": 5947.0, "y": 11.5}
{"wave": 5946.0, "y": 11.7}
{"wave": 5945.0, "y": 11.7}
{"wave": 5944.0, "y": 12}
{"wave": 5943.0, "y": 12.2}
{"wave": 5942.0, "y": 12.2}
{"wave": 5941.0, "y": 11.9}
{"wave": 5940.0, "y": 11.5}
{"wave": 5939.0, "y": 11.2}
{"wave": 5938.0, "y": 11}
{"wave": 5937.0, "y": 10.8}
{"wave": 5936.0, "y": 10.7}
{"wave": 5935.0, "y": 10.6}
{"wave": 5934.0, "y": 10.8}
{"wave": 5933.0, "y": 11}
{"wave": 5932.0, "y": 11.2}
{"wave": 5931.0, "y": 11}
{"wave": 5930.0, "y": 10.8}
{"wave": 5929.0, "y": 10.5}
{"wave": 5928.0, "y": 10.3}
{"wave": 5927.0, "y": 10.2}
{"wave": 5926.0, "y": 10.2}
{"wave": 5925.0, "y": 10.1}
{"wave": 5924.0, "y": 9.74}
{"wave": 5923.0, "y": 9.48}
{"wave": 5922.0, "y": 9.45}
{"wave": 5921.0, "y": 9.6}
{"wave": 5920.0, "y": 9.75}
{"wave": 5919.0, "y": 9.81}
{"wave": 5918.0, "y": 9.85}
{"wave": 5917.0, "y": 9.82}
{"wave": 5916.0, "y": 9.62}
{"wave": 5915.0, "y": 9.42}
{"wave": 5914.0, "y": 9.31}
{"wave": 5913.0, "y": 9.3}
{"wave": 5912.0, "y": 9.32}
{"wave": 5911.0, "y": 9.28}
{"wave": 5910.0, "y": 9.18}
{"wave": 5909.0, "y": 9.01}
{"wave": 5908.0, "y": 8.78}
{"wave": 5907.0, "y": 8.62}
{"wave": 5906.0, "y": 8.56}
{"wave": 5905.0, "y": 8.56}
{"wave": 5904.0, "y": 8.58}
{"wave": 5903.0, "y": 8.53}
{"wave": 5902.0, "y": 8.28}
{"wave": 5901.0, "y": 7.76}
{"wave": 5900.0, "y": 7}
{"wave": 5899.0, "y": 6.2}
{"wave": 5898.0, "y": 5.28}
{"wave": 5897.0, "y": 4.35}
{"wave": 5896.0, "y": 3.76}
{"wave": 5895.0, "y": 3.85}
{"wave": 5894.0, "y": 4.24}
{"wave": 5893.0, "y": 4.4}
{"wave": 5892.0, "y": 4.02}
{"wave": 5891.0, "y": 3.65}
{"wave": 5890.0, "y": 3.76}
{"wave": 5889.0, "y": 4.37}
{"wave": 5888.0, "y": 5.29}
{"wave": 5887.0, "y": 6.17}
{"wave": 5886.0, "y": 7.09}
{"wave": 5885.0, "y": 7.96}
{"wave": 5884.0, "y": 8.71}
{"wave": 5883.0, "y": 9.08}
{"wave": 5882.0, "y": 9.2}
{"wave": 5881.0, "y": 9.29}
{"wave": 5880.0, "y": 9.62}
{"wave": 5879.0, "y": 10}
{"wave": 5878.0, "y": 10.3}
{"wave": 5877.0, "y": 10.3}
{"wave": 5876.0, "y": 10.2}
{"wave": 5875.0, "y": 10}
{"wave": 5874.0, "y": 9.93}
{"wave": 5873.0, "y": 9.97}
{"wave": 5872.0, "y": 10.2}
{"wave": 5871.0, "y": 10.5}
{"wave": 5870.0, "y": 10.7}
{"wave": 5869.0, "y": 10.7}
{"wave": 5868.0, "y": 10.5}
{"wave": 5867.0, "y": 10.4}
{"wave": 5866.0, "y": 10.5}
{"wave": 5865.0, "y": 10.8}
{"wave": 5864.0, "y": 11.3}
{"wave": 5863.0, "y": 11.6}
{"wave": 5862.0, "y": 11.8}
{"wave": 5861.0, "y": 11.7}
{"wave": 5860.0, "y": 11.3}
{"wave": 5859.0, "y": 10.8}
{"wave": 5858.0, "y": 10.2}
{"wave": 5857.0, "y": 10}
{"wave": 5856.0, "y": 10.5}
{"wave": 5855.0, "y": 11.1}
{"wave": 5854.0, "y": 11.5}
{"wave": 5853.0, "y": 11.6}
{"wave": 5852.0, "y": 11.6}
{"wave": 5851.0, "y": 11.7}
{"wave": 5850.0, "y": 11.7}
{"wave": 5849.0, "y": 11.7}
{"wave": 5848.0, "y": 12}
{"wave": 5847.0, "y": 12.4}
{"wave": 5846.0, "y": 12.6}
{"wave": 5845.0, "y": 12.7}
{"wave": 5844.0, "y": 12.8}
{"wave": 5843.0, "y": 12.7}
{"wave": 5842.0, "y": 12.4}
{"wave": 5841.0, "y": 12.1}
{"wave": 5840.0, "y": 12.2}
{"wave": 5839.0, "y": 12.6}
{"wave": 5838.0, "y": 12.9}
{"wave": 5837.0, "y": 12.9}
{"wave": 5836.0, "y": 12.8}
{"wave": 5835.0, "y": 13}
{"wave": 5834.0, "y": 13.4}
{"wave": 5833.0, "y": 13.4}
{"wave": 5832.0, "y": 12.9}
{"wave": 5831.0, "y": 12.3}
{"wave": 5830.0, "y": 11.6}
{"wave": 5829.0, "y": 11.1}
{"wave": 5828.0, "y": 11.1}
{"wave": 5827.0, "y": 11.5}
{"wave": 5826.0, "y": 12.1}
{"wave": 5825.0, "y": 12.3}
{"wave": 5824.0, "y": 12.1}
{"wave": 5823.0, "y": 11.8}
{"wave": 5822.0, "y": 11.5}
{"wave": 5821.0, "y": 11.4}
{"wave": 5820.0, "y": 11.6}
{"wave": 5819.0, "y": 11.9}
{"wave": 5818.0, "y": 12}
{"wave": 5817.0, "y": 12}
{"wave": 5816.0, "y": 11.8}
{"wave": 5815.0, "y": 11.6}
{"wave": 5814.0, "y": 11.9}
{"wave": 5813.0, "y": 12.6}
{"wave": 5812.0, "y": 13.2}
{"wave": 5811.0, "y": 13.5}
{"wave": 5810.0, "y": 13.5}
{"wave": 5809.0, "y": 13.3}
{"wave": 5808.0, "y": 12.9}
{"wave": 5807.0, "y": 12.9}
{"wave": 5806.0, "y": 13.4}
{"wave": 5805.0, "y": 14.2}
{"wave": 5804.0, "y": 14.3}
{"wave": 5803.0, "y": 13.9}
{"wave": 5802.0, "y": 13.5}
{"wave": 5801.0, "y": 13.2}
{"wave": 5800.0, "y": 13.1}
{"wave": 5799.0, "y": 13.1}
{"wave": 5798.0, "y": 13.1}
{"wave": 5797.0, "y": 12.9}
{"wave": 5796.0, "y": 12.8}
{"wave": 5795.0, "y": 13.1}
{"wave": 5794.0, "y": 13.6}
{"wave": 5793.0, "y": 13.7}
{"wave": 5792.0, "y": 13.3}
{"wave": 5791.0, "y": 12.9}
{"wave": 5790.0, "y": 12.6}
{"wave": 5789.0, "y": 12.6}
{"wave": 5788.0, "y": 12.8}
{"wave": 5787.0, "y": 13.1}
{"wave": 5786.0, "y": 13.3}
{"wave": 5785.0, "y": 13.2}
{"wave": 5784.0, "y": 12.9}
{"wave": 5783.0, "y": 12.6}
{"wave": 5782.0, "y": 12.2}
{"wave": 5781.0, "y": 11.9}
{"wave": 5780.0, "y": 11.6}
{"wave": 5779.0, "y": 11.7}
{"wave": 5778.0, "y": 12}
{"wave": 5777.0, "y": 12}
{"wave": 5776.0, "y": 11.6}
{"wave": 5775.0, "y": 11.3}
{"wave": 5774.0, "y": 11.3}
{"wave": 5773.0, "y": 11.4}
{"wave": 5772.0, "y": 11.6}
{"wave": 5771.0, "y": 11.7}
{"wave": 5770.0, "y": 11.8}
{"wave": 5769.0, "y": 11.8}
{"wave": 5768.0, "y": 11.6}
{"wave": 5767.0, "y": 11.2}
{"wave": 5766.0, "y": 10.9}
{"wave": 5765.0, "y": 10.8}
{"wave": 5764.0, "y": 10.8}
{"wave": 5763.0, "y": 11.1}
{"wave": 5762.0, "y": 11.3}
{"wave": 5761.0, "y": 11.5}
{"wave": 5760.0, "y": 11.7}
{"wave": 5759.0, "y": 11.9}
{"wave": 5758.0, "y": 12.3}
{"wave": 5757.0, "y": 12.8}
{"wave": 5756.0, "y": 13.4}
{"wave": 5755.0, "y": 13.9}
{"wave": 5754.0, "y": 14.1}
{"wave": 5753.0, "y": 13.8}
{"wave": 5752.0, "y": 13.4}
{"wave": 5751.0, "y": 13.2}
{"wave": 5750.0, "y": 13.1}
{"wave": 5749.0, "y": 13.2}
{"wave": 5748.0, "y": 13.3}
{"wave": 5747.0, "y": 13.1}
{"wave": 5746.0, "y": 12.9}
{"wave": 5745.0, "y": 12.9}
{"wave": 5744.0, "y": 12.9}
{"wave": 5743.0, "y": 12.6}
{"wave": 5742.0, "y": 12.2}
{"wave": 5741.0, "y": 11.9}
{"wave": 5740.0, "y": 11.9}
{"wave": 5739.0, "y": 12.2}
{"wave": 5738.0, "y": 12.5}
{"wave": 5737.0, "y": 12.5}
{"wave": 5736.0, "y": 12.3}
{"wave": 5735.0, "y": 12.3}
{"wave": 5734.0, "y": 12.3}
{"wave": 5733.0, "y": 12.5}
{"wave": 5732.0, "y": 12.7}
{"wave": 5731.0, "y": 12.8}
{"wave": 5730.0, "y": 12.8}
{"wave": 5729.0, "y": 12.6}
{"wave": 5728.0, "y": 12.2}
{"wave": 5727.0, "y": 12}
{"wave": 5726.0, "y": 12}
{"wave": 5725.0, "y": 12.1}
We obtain 3.63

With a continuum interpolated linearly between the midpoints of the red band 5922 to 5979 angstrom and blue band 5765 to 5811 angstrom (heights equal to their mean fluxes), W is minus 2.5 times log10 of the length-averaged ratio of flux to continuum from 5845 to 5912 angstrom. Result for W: 0.279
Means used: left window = 12.6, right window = 10.9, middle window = 9.04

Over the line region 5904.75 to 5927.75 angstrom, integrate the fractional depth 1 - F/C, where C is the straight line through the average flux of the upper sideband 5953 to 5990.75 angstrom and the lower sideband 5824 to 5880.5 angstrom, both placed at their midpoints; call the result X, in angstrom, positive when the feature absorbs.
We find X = 3.7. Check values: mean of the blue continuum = 11.5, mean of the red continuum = 11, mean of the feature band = 9.45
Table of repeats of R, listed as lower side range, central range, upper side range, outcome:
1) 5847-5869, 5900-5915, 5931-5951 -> 3.3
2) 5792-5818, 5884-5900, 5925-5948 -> 9.0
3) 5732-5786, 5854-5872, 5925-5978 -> 1.1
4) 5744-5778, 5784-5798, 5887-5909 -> -2.8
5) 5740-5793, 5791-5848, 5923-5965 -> -3.6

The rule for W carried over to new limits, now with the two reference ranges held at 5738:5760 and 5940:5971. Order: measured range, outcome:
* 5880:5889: 0.447 mag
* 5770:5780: 0.091 mag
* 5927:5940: 0.044 mag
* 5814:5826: 0.038 mag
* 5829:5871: 0.021 mag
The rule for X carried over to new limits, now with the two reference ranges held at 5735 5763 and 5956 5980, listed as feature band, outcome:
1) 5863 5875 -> 1.2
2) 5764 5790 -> 1.0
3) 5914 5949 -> 1.7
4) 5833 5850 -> -0.9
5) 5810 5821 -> -0.1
